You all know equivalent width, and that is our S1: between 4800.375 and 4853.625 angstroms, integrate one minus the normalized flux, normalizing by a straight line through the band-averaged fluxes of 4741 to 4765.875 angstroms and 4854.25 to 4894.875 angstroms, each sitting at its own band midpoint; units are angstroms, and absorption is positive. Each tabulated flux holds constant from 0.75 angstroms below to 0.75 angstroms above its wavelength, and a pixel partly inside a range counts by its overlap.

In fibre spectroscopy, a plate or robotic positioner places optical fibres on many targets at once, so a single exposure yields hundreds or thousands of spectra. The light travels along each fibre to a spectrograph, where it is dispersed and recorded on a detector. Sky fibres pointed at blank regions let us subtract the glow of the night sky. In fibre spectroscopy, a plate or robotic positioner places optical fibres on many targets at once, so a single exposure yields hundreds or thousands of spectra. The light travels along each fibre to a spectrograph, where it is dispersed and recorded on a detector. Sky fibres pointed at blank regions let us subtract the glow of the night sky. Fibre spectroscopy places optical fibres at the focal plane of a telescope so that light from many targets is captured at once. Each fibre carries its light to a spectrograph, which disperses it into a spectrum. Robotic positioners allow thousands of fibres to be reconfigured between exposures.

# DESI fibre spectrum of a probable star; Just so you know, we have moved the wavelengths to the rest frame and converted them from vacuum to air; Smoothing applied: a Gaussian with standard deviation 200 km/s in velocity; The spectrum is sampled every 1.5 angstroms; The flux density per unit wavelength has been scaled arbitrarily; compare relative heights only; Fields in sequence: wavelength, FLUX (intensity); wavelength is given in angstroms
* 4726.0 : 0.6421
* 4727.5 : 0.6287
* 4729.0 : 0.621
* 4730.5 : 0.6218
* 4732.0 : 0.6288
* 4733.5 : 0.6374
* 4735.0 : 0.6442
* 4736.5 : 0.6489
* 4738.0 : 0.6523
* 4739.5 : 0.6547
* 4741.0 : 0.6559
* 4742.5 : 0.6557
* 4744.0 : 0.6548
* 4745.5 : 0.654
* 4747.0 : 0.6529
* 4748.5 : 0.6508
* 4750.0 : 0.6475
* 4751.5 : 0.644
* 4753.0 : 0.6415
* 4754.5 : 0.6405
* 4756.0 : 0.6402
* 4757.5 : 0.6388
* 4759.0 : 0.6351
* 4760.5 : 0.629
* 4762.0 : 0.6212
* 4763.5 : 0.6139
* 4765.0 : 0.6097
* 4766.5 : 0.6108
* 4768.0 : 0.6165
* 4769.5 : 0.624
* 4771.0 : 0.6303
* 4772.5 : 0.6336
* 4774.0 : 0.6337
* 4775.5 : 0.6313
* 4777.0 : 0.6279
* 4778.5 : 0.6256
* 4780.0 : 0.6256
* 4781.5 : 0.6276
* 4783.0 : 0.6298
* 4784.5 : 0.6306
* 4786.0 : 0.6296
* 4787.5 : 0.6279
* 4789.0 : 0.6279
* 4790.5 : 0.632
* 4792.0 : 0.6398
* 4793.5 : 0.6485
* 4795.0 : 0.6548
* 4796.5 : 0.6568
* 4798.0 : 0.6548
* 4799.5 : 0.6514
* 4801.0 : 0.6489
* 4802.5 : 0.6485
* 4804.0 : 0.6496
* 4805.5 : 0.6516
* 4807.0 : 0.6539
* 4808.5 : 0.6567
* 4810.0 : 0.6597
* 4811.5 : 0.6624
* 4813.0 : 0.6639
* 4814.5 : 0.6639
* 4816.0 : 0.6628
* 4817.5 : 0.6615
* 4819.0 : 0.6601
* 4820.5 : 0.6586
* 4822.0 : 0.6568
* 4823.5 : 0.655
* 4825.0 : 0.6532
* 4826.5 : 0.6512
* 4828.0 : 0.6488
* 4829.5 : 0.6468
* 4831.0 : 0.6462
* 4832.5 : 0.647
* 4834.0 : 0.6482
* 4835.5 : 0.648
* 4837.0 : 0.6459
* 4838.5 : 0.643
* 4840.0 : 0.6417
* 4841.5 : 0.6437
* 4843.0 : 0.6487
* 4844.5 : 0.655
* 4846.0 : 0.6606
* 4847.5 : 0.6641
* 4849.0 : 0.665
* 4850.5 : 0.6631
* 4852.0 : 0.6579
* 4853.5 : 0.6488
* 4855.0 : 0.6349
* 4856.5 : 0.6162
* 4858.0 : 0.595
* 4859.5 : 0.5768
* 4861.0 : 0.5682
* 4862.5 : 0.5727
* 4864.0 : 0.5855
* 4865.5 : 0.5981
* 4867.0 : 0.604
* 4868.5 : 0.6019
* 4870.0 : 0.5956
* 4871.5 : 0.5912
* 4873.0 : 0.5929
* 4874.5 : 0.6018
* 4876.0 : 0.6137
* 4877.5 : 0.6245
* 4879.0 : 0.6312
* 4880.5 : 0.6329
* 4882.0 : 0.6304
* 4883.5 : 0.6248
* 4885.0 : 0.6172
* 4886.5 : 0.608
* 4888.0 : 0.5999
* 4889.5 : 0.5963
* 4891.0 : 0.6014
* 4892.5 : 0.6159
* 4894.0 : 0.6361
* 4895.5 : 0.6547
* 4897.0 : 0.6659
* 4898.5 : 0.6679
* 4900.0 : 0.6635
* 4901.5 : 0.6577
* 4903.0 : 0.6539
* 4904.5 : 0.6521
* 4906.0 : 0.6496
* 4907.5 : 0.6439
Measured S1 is -3.0 angstroms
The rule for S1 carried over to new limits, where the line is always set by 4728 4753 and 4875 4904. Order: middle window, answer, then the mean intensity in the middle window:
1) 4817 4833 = -0.4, 0.653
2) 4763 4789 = 0.7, 0.625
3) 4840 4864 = 0.2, 0.63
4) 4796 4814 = -0.4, 0.655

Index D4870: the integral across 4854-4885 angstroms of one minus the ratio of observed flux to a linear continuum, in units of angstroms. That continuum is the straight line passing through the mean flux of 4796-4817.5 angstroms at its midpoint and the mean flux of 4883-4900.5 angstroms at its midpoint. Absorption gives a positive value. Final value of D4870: 1.5 angstroms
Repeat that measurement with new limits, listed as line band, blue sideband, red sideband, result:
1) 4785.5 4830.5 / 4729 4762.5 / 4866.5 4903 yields -1.2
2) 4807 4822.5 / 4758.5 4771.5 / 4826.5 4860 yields -0.6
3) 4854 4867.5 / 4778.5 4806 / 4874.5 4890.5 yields 0.6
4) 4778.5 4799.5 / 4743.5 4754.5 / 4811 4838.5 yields 0.5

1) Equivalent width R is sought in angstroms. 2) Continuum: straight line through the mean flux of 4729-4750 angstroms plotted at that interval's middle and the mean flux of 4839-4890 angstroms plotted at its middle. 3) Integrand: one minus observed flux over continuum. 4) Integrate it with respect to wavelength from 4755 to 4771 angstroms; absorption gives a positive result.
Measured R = 0.4 angstroms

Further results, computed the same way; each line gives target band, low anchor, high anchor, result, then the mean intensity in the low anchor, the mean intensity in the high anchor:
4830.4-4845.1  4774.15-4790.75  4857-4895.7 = -0.7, 0.629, 0.606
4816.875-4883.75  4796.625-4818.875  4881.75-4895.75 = 0.5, 0.657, 0.617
